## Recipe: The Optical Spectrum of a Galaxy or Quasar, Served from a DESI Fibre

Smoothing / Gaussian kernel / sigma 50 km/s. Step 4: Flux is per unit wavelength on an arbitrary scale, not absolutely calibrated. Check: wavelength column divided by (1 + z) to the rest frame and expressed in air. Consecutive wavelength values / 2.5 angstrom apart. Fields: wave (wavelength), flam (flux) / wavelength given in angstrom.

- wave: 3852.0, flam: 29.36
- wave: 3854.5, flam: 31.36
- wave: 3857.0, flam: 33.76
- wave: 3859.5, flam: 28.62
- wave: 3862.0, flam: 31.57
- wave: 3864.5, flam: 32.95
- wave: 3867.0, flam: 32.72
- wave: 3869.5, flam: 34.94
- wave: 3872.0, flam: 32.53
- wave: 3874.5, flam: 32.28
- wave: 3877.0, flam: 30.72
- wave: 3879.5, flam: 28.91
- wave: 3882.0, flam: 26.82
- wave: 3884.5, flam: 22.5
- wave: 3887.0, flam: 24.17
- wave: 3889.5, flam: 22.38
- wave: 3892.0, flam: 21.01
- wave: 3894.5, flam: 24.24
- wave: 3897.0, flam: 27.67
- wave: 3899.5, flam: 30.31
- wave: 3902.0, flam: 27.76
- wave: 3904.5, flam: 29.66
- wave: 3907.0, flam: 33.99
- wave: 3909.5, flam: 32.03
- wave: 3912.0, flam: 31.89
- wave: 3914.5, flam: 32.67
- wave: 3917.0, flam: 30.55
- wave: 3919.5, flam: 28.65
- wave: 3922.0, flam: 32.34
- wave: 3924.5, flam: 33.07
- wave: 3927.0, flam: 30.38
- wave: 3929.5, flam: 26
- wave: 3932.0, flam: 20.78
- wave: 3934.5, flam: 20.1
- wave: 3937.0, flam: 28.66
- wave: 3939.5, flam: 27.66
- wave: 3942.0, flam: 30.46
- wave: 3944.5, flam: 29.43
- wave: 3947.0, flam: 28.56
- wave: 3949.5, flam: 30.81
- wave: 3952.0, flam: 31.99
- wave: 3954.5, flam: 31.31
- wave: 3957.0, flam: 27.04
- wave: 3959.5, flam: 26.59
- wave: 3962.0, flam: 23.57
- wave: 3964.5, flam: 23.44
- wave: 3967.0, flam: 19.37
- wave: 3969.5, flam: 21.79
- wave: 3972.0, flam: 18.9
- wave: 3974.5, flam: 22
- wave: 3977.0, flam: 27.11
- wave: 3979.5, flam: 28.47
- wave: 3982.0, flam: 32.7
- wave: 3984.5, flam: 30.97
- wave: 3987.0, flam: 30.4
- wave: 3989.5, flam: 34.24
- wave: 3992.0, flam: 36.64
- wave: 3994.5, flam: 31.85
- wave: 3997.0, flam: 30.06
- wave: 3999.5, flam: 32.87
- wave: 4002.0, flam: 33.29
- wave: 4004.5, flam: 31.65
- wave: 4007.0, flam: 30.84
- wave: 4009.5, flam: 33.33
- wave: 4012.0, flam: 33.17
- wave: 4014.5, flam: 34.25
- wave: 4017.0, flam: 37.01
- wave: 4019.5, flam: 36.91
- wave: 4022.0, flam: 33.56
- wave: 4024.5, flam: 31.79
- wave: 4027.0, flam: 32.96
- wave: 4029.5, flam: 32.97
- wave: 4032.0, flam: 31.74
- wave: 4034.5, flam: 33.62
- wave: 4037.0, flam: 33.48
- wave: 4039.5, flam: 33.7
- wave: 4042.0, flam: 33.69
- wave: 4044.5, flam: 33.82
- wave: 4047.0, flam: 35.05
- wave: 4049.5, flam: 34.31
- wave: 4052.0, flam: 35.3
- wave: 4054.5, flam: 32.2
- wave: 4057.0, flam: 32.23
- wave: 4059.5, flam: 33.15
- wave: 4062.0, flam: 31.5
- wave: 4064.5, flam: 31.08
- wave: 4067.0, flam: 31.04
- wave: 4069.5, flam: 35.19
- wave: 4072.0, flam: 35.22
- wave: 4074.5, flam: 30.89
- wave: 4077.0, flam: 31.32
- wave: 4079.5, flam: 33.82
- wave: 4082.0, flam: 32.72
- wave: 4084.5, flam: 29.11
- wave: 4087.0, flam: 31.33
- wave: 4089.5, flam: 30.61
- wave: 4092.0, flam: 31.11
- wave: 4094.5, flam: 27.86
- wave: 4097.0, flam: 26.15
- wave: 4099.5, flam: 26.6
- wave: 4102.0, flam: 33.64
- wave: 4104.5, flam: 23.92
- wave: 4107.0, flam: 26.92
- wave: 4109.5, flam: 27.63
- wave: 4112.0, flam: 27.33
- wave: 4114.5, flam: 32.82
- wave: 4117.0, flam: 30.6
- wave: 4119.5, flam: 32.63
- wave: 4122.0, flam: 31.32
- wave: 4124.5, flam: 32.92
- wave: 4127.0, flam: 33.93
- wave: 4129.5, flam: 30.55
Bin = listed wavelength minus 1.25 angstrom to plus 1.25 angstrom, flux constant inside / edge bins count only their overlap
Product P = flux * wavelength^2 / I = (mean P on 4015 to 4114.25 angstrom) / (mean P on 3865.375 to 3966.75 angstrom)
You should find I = 1.21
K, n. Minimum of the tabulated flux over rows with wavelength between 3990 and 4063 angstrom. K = 30.06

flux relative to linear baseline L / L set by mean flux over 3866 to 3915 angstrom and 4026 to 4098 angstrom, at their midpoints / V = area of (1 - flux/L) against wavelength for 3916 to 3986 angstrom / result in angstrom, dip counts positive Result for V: 6.6 angstrom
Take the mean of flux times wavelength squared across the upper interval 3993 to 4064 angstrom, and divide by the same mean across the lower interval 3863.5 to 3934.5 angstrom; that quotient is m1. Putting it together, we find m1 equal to 1.23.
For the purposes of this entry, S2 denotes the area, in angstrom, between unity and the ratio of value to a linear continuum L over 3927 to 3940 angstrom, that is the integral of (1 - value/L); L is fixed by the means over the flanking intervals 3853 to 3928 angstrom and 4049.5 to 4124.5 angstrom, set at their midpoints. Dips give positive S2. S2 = 2.2 angstrom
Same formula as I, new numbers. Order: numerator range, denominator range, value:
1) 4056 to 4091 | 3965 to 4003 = 1.17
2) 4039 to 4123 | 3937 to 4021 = 1.11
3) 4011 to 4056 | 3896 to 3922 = 1.18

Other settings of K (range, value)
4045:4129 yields 23.92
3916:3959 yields 20.1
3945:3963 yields 23.57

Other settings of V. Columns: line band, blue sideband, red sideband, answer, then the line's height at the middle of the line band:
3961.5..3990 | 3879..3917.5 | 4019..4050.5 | 4.8 angstrom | 31.1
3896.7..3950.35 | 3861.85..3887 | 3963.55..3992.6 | -1.0 angstrom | 28.7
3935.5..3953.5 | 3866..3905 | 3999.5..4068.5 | 0.3 angstrom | 30.1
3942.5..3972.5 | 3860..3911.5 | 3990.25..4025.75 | 4.9 angstrom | 31.6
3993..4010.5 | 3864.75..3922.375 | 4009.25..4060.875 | 0.3 angstrom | 32.7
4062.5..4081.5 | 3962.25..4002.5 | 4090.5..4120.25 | -2.6 angstrom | 28.7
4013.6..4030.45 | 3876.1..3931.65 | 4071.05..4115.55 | -2.8 angstrom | 29.3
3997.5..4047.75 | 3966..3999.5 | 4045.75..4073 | -4.2 angstrom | 30.9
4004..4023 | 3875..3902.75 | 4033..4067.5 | -1.4 angstrom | 31.6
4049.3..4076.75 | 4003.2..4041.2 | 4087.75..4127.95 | -1.0 angstrom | 31.7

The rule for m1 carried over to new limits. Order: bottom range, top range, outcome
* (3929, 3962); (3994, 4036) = 1.24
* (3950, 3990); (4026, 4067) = 1.28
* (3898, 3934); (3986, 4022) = 1.17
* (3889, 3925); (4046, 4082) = 1.22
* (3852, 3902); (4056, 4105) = 1.19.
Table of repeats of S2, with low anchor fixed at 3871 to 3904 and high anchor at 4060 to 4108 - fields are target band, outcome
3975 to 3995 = -1.6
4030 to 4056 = -3.3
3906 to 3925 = -3.0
